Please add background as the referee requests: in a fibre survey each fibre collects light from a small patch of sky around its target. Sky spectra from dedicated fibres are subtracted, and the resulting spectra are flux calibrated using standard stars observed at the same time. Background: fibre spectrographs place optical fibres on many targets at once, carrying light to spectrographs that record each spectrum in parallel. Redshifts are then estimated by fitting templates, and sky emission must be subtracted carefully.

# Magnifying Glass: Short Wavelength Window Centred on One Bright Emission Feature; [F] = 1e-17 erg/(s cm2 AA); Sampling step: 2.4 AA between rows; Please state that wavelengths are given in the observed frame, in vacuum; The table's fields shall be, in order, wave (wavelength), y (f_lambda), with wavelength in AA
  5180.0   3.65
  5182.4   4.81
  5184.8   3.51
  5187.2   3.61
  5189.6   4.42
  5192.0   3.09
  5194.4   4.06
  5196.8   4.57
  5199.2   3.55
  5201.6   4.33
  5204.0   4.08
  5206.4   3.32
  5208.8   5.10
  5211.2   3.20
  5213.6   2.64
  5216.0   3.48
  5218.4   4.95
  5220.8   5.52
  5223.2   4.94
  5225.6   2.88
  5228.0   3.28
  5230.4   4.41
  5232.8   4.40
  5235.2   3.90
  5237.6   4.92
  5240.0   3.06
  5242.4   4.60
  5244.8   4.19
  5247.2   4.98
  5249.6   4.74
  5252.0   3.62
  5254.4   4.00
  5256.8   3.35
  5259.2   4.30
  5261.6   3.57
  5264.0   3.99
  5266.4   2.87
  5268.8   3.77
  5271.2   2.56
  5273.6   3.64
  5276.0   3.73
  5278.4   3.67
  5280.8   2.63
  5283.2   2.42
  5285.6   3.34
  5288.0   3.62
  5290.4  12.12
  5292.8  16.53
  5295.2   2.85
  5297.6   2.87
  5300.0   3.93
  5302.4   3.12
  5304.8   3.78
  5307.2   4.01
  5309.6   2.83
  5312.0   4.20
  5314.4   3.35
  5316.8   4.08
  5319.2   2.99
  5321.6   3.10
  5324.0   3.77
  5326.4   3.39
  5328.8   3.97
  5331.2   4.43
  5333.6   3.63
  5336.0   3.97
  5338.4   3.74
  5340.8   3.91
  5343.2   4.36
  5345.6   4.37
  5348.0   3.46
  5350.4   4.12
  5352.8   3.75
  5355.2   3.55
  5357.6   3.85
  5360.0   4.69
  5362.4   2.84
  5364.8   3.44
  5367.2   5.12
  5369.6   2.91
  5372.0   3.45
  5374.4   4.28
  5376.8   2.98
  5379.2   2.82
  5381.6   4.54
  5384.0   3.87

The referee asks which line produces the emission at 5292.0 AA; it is H-beta 4861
